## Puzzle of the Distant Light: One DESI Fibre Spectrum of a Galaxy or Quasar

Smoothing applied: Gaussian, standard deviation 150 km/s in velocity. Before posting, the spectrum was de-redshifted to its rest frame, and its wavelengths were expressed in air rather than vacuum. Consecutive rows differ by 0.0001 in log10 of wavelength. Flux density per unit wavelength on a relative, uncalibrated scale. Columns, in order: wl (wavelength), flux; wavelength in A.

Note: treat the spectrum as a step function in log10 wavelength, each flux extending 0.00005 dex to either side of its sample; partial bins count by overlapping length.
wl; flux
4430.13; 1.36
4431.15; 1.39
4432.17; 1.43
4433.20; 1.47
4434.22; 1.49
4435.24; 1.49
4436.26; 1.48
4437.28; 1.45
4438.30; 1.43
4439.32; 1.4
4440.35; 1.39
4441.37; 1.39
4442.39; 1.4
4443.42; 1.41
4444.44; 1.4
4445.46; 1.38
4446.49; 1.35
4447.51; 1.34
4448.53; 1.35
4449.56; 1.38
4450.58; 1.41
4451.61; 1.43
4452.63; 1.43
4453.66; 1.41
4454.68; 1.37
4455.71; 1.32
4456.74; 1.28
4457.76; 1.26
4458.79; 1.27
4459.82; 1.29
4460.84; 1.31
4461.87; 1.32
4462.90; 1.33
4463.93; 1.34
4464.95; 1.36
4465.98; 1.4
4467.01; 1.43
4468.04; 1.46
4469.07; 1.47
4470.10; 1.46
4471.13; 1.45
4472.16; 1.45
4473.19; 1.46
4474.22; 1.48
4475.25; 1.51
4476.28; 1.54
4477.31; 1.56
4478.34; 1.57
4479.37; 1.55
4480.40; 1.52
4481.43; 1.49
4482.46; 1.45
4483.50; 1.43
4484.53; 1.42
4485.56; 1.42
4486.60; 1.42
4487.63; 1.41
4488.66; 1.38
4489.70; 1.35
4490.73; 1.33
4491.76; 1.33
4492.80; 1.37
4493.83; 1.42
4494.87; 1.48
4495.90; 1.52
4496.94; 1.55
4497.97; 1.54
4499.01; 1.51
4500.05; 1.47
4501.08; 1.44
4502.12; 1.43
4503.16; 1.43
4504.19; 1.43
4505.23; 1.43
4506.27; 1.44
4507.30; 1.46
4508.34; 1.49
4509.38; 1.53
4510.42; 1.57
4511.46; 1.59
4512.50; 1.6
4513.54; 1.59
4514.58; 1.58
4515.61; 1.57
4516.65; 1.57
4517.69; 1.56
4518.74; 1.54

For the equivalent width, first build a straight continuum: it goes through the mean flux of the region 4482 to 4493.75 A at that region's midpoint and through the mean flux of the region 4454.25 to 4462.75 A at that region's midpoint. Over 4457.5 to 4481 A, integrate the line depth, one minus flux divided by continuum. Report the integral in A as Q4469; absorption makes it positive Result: -1.6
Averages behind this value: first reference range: 1.3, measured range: 1.43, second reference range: 1.39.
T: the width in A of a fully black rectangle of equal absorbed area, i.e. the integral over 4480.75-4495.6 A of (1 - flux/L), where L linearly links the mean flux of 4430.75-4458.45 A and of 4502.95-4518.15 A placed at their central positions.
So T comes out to 0.7 A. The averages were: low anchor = 1.4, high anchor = 1.53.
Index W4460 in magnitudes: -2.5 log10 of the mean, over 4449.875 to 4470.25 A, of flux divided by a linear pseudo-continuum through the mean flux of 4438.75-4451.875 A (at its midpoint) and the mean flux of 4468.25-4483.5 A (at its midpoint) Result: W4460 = 0.06 mag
